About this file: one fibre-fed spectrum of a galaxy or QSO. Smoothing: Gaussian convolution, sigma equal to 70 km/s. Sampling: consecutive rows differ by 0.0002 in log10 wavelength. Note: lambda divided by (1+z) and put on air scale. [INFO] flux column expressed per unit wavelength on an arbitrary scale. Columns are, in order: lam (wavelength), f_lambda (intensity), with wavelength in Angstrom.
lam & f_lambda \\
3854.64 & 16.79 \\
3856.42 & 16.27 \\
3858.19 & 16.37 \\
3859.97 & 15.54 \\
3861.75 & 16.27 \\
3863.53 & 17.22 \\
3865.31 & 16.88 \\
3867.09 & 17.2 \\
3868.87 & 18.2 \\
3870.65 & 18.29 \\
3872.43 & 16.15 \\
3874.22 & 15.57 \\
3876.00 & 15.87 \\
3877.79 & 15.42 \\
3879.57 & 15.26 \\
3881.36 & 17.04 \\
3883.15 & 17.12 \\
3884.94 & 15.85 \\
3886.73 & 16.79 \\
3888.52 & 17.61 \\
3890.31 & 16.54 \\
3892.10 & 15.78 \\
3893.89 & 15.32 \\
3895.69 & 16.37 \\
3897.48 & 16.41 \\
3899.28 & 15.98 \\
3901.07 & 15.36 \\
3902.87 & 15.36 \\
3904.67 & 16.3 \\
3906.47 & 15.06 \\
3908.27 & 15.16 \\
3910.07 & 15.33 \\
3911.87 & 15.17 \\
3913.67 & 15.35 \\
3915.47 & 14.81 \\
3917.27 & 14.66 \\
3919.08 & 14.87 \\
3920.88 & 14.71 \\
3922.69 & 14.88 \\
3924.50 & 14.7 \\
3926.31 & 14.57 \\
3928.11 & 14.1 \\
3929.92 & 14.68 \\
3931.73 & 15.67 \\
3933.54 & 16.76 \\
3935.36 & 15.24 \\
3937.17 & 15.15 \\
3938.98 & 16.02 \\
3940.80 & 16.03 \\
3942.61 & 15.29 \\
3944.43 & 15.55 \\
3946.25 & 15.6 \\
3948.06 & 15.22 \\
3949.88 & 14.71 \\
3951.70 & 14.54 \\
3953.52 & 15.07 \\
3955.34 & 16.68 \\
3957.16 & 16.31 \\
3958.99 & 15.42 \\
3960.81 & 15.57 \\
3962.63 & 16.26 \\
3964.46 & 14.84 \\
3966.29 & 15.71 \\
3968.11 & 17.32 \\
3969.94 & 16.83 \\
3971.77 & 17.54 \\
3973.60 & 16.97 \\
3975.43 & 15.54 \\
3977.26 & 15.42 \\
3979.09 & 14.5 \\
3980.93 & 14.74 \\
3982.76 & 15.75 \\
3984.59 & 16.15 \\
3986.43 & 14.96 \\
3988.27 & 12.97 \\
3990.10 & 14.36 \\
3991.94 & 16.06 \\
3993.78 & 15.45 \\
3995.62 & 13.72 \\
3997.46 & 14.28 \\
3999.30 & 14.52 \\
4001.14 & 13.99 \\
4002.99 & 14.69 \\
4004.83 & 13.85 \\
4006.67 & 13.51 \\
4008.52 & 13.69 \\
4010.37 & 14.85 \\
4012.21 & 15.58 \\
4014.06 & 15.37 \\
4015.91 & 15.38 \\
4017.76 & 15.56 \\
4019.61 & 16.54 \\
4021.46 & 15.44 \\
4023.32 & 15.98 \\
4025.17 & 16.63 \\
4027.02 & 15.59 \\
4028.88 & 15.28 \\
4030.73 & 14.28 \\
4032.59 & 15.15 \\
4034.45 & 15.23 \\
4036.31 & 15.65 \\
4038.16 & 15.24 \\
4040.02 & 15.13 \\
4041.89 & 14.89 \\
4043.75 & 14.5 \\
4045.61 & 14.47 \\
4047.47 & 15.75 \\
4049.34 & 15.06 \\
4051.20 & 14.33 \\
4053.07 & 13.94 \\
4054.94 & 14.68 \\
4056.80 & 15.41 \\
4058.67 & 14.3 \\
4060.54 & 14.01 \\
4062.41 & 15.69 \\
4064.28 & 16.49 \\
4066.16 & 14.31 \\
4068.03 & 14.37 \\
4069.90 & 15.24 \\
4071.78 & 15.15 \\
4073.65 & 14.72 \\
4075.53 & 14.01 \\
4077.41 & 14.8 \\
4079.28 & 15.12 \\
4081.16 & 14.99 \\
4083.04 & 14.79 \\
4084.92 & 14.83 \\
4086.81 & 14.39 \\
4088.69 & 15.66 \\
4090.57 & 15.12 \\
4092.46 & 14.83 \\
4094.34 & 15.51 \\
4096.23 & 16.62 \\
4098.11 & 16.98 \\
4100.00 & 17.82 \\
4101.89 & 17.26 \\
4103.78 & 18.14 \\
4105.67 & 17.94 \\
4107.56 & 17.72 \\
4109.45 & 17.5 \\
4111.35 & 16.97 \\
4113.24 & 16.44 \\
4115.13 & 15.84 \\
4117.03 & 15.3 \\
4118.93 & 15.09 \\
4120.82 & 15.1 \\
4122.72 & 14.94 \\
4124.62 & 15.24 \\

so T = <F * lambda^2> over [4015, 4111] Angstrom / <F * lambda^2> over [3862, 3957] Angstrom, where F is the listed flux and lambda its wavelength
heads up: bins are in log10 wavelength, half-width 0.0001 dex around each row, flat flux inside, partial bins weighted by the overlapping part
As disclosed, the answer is 1.1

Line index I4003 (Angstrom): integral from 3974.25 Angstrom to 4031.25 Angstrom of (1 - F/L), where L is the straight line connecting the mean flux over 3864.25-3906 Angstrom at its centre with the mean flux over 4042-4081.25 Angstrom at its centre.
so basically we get 1.24 Angstrom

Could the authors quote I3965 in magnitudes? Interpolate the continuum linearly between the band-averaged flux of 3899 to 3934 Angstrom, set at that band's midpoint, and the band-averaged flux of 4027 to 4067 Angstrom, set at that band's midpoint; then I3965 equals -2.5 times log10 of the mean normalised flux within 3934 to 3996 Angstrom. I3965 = -0.03 mag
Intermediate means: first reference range 15.1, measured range 15.5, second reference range 15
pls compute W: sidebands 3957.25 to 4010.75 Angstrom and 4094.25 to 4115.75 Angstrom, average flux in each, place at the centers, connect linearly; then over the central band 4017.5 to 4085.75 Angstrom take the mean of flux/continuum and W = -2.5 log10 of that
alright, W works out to 0.08 mag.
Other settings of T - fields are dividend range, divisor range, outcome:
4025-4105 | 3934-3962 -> 1.04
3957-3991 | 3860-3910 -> 1.00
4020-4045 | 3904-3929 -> 1.09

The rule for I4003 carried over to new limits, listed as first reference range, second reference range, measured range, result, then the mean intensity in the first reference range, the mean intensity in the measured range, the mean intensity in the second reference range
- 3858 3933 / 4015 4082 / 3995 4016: 1.2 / 15.8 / 14.4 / 15.1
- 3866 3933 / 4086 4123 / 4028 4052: 1.7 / 15.8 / 15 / 16.3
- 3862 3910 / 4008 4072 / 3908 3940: 1.8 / 16.3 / 15.1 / 15.1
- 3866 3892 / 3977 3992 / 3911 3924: 0.9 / 16.6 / 14.9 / 14.9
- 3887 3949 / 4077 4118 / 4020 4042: 0.6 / 15.5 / 15.4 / 16.1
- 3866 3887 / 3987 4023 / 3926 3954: 0.7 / 16.6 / 15.3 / 14.7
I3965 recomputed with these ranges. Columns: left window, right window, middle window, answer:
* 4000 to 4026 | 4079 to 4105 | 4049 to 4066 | 0.05 mag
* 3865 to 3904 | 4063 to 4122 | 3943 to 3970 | 0.03 mag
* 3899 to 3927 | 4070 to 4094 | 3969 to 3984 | -0.06 mag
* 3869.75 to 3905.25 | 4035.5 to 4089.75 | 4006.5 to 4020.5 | 0.01 mag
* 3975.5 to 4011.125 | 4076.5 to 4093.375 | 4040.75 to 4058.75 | 0.00 mag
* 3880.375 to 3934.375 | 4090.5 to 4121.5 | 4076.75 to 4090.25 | 0.10 mag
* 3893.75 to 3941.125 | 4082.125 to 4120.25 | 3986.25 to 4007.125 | 0.10 mag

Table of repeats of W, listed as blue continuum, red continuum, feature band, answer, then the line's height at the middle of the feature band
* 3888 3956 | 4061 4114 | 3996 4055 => 0.05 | 15.7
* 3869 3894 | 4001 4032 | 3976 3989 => 0.03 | 15.4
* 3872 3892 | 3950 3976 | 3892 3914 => 0.04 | 16.2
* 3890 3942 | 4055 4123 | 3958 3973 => -0.05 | 15.5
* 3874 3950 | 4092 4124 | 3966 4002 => 0.04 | 15.9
